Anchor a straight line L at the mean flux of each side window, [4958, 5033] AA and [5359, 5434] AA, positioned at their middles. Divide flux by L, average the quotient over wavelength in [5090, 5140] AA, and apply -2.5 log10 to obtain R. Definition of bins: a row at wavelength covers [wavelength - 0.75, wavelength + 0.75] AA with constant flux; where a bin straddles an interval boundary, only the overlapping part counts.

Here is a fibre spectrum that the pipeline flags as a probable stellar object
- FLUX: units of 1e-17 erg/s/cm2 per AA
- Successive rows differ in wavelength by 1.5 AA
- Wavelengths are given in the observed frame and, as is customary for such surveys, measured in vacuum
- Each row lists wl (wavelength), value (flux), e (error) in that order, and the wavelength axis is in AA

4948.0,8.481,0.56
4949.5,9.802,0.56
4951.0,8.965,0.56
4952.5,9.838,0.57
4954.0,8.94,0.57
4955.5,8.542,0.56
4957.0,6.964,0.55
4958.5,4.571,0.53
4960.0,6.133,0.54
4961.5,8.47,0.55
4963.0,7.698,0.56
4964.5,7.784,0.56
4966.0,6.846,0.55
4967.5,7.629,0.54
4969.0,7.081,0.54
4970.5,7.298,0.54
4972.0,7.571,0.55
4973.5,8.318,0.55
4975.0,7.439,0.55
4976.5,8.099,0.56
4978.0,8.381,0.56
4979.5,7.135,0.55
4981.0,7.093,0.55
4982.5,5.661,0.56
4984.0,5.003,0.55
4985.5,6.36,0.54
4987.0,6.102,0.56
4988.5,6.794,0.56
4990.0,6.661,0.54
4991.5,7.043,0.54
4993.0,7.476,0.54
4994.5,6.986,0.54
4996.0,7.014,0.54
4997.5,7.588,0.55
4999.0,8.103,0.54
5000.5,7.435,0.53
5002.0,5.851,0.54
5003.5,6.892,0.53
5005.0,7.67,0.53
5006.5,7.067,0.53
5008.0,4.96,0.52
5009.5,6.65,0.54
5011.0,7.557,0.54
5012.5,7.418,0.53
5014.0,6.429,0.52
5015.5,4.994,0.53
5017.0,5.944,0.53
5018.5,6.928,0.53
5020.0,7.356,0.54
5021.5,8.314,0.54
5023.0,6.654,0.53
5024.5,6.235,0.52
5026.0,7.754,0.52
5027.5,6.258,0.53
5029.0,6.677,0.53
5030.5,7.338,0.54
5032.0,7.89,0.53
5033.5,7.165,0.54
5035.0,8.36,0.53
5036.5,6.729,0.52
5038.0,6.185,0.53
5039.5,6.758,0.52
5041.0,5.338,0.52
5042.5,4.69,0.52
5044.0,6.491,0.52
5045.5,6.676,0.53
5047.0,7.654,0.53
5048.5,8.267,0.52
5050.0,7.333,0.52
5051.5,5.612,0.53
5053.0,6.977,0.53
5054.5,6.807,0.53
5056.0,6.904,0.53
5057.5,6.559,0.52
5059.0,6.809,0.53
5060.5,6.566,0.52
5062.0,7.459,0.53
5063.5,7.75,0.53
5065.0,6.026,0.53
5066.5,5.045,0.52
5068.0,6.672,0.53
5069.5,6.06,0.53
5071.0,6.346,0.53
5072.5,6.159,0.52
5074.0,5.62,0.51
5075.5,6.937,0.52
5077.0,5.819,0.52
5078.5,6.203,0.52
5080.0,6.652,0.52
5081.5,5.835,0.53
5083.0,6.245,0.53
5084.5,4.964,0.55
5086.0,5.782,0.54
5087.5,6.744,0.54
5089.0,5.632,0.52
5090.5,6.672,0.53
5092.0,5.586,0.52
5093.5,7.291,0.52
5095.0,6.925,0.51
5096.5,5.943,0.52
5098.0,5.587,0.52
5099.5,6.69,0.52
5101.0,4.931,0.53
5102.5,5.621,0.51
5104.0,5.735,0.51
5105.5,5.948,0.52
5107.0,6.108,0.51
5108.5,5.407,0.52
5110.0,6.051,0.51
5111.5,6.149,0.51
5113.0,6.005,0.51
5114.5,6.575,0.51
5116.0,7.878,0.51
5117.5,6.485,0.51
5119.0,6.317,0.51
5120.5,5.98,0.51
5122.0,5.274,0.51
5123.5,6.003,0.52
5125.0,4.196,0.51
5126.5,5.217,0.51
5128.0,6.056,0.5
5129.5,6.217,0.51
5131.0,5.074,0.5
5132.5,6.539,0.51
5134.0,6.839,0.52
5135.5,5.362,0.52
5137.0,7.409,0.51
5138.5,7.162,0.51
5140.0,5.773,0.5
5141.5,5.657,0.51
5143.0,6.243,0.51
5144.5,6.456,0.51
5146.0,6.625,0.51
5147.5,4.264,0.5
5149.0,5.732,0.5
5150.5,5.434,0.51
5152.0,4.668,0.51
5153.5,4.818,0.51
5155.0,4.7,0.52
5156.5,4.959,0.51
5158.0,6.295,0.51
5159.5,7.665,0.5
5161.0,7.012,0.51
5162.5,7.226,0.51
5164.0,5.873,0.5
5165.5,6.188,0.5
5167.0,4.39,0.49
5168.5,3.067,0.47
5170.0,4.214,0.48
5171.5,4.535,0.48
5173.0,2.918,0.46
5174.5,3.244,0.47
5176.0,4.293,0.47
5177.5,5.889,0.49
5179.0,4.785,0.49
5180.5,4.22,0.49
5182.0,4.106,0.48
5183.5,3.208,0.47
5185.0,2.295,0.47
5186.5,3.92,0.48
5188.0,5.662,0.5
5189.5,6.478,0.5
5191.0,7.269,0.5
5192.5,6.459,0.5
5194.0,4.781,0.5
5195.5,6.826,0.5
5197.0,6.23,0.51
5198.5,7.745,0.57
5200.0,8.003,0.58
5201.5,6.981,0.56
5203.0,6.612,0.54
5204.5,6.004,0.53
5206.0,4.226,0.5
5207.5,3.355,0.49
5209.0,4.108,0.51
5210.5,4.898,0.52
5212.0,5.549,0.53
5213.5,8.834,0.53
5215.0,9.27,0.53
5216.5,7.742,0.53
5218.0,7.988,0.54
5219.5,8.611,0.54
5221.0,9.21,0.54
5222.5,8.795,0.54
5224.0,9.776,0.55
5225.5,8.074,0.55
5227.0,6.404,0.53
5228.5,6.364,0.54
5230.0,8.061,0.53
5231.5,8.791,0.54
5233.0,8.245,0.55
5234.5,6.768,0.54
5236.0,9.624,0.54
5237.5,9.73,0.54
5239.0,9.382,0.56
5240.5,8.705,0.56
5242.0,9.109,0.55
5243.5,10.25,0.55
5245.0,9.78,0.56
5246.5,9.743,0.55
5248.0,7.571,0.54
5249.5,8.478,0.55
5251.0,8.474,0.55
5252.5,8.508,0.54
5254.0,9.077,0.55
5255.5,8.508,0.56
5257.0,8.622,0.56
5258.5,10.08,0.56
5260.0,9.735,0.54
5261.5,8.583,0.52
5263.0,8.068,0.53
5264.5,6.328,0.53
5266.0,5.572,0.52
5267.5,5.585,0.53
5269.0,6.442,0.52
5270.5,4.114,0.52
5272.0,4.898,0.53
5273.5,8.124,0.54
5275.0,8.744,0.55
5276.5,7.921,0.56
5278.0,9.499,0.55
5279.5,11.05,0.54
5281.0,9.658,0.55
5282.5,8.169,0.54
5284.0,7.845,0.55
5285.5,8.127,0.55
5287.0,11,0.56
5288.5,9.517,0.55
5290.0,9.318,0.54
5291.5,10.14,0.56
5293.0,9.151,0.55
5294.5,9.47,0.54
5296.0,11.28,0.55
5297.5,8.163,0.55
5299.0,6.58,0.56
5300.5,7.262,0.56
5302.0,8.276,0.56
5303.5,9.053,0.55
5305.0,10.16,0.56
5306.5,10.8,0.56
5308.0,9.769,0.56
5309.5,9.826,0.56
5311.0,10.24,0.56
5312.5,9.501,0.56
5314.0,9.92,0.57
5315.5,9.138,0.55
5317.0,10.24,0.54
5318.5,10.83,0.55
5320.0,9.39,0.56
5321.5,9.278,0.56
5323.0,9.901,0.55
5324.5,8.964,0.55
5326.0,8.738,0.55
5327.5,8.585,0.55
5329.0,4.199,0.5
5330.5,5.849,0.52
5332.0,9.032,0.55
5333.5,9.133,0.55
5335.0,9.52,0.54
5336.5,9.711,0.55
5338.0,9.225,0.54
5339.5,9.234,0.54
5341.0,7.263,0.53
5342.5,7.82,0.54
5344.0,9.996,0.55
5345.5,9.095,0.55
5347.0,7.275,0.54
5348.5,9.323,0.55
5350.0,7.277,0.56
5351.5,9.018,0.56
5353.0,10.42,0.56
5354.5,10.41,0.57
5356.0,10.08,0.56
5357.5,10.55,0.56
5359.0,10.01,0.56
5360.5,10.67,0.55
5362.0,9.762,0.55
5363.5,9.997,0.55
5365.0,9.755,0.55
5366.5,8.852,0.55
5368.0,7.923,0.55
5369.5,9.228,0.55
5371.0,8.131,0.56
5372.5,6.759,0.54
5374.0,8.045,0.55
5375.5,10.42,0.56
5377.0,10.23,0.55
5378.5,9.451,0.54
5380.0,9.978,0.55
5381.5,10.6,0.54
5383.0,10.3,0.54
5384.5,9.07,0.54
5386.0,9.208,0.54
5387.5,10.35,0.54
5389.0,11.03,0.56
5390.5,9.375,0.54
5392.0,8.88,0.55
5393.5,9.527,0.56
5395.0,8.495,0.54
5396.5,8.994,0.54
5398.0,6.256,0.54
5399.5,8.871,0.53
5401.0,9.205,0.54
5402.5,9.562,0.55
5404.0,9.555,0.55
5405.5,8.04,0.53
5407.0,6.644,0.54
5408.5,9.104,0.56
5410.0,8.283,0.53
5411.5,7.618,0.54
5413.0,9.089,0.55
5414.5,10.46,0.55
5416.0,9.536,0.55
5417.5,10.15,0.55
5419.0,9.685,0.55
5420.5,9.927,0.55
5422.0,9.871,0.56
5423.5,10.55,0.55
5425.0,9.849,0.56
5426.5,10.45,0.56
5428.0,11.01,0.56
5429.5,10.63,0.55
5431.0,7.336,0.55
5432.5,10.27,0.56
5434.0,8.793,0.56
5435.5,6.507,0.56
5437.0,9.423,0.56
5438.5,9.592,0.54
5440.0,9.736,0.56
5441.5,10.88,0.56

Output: 0.25 mag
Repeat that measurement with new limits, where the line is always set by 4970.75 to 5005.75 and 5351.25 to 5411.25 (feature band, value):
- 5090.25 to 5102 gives 0.24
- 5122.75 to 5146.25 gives 0.29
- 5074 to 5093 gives 0.24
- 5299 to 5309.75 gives -0.03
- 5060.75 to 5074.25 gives 0.18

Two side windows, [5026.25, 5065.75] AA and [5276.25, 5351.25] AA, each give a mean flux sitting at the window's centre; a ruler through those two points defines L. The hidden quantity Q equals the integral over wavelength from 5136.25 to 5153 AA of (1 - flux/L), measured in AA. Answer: 3.7 AA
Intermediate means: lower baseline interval 6.83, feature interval 5.93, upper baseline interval 9.02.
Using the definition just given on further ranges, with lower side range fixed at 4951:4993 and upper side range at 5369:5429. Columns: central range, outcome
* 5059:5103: 8.9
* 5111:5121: 1.8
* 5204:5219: 3.9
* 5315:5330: 0.1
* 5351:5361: -1.2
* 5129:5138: 2.0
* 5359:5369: -0.4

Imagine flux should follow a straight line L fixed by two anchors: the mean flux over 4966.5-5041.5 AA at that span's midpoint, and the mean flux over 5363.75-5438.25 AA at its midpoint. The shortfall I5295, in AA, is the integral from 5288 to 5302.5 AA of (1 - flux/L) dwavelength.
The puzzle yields -0.5 AA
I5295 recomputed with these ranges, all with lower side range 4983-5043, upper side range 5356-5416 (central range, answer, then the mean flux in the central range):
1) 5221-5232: 0.1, 8.1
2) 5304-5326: -2.7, 9.81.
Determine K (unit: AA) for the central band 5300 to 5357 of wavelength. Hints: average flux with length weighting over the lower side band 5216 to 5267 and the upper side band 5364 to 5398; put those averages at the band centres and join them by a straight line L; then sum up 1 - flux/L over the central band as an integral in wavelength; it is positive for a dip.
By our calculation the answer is -0.7 AA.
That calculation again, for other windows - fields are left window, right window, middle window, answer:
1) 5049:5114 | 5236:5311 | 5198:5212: 3.7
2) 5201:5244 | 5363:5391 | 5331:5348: 0.3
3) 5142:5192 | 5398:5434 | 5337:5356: -1.8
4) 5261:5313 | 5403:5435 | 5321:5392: -1.3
